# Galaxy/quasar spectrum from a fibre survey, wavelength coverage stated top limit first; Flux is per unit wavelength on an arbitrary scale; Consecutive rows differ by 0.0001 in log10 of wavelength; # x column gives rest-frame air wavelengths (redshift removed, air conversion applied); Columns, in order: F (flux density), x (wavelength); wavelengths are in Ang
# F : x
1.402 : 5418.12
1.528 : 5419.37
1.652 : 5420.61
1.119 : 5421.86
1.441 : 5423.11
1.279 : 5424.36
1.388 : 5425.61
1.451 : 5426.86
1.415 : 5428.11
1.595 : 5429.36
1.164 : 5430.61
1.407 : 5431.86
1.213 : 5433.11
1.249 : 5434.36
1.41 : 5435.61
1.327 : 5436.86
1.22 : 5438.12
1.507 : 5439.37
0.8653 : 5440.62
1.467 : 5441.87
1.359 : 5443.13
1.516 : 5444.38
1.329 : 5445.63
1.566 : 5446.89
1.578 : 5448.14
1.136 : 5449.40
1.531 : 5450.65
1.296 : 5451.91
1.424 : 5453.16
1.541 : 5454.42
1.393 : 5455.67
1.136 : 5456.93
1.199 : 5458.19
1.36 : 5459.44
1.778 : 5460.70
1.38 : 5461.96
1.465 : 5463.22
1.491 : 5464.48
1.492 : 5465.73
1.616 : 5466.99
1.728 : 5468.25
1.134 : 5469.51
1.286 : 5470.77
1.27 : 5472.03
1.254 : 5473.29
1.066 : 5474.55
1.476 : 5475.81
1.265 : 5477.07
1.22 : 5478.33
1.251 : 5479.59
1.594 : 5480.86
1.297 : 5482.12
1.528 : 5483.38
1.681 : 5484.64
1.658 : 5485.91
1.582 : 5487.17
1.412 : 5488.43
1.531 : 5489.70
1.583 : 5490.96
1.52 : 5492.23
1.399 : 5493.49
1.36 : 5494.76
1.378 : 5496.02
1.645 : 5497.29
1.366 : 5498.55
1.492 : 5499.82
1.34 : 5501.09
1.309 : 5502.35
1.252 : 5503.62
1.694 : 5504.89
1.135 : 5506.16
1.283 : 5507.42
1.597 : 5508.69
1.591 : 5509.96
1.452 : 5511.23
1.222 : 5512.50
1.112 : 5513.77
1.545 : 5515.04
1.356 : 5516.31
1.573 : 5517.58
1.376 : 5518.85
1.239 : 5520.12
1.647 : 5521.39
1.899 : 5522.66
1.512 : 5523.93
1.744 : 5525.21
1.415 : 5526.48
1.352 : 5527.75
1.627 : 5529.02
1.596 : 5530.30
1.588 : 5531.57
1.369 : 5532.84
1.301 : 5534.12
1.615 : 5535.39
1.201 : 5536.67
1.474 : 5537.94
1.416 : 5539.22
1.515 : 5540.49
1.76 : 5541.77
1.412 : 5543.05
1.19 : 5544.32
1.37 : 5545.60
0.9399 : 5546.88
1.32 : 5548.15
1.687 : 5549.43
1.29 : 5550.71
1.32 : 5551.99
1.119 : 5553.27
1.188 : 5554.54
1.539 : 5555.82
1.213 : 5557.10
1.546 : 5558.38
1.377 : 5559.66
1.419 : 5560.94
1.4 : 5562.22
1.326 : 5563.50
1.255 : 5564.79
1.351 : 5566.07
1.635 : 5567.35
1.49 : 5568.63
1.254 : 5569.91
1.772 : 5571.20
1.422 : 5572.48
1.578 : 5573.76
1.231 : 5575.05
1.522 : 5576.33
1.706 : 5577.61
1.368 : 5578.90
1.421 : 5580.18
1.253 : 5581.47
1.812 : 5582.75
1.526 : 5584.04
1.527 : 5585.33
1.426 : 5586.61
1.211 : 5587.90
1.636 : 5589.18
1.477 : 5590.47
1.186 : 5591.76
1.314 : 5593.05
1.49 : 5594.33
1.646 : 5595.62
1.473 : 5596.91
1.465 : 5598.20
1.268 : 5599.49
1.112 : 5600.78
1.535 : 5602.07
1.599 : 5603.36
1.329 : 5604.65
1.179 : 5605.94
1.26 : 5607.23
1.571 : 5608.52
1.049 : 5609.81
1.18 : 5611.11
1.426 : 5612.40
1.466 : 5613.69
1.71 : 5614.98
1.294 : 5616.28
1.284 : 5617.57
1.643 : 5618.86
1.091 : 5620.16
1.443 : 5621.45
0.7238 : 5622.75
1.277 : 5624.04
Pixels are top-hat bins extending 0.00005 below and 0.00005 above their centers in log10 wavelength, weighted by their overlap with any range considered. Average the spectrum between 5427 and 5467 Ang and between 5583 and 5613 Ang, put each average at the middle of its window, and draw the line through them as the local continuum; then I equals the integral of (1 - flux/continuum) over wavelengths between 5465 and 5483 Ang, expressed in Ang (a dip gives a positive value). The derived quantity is 0.4 Ang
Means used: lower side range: 1.39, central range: 1.36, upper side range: 1.39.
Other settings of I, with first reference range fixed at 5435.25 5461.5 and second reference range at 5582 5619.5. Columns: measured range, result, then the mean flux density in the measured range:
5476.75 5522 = -1.32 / 1.43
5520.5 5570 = -0.92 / 1.43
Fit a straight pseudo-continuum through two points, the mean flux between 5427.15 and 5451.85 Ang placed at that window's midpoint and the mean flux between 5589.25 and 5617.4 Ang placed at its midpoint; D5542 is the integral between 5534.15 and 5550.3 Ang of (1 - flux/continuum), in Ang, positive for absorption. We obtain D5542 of -0.3 Ang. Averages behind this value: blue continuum 1.36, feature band 1.4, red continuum 1.39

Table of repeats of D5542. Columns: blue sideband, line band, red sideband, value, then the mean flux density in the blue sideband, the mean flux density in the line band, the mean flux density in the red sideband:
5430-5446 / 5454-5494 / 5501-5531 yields -1.35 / 1.31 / 1.42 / 1.46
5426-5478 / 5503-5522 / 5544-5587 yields -0.18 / 1.37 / 1.4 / 1.41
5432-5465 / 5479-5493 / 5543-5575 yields -1.41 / 1.37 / 1.51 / 1.37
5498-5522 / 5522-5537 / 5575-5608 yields -1.28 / 1.4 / 1.52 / 1.43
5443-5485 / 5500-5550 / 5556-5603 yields -0.62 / 1.4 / 1.44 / 1.44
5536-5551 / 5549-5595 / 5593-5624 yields -1.76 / 1.38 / 1.42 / 1.36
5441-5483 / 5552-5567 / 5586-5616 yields 0.49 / 1.39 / 1.34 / 1.39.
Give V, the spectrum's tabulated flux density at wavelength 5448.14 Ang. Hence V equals 1.578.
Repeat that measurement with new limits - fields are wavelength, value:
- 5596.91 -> 1.473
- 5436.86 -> 1.327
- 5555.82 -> 1.539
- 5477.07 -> 1.265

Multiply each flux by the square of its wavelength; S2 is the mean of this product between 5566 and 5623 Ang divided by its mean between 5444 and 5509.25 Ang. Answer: 1.04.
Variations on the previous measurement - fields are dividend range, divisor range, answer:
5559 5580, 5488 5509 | 1.04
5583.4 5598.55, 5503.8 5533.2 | 1.01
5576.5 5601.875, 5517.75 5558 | 1.03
